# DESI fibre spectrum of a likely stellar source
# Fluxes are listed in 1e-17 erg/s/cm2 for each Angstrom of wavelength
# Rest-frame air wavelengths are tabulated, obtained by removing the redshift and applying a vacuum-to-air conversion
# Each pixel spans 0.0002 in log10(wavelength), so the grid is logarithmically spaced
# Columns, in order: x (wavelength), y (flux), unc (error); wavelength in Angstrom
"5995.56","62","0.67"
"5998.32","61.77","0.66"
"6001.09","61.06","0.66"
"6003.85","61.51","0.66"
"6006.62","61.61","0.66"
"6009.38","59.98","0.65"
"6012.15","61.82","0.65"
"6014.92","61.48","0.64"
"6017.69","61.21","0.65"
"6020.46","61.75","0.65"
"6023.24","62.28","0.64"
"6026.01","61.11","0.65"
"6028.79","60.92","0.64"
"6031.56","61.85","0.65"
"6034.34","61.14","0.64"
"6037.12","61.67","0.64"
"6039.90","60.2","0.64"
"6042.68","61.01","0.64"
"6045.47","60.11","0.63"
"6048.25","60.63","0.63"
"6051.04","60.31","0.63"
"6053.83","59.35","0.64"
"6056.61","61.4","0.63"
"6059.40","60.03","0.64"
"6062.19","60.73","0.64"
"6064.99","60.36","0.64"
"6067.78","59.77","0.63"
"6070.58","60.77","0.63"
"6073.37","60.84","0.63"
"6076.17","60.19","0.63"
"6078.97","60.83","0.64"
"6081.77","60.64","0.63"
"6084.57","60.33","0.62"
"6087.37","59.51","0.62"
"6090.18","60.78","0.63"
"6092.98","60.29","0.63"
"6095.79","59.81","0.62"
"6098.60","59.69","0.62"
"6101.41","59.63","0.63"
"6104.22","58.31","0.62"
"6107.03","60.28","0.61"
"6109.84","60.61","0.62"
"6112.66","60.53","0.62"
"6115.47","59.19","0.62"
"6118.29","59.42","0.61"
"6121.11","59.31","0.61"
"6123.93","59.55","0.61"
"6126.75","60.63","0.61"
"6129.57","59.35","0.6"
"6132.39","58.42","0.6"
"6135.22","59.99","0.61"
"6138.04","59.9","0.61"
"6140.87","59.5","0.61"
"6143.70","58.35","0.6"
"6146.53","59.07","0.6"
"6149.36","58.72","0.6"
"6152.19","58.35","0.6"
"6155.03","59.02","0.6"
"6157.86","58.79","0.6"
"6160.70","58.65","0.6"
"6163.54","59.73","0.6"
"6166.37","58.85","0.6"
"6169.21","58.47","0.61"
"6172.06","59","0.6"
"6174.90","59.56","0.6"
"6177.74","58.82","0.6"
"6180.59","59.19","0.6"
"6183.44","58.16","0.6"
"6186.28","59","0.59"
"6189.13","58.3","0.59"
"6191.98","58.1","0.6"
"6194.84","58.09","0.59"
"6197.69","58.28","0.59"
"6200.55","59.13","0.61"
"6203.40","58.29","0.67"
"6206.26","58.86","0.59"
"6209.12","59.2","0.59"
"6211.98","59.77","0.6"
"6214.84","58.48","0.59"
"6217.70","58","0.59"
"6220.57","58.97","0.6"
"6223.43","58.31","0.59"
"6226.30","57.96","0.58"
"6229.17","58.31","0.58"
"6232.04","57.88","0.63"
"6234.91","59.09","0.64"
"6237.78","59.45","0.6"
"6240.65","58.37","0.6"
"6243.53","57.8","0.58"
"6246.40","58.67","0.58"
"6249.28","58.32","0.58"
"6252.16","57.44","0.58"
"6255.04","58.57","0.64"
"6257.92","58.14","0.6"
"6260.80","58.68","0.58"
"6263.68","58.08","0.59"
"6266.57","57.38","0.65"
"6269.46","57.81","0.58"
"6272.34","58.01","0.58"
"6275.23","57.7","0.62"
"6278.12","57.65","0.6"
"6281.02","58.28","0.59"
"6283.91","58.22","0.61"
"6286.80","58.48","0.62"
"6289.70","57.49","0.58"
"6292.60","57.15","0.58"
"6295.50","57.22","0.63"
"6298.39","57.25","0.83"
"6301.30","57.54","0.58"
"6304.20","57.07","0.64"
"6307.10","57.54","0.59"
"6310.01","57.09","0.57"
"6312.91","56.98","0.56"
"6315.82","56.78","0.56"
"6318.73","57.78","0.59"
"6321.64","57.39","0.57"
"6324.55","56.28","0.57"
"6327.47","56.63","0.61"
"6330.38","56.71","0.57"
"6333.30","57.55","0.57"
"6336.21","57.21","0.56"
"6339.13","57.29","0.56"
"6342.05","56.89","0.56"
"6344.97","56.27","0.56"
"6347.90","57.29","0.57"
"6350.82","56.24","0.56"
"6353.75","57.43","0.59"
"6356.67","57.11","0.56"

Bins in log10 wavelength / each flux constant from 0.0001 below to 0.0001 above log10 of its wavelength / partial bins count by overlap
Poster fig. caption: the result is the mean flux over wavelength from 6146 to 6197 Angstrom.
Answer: 58.8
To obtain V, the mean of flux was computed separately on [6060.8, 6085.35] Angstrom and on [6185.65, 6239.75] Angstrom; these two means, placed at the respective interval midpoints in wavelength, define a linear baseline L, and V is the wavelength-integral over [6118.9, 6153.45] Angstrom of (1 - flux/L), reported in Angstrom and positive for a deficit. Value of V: 0.2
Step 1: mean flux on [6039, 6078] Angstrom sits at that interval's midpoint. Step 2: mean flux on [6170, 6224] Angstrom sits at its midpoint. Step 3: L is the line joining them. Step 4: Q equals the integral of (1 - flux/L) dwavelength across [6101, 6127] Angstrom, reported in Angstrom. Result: 0.0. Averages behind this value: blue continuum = 60.4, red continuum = 58.7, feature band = 59.7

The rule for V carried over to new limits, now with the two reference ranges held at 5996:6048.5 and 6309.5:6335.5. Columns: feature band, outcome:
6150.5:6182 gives 0.1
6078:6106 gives 0.1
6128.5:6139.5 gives 0.0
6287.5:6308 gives 0.0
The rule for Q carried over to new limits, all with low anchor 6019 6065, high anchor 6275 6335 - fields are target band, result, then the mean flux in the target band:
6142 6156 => 0.2 Angstrom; 58.7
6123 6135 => 0.0 Angstrom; 59.5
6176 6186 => 0.0 Angstrom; 58.8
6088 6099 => 0.0 Angstrom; 60.1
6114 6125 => 0.1 Angstrom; 59.4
